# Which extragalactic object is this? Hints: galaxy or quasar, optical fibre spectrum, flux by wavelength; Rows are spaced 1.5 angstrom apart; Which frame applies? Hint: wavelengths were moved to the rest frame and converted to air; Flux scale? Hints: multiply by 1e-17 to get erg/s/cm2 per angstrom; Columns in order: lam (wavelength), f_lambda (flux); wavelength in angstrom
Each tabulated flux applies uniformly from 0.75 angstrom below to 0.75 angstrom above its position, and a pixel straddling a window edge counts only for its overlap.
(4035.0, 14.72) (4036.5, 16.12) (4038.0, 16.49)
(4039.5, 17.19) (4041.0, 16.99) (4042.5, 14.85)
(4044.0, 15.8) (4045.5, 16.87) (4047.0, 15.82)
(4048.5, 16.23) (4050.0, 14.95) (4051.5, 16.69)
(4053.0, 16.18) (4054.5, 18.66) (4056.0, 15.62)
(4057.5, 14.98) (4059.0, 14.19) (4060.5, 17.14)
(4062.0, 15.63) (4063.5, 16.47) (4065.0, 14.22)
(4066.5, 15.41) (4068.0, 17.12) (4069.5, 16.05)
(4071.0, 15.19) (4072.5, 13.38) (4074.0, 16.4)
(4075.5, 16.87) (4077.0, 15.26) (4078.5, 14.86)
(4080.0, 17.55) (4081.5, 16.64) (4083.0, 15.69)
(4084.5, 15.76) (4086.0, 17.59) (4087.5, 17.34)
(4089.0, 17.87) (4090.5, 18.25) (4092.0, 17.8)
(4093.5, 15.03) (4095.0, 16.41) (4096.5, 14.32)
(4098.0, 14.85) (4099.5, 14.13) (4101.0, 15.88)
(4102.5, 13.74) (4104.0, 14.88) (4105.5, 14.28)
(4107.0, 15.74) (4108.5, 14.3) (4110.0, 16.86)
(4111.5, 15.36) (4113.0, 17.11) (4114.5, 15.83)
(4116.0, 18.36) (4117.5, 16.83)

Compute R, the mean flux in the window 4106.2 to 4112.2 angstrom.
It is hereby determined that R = 15.6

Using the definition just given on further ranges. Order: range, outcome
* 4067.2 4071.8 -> 16.1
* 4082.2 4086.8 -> 16.4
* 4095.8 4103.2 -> 14.6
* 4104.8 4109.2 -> 14.8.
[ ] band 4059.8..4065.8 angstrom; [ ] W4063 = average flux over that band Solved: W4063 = 15.9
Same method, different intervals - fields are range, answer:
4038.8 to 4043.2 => 16.4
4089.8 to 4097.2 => 16.4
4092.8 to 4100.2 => 15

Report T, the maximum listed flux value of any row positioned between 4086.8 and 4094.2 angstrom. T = 18.25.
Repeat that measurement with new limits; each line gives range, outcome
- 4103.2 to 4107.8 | 15.74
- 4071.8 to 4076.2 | 16.87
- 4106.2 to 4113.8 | 17.11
